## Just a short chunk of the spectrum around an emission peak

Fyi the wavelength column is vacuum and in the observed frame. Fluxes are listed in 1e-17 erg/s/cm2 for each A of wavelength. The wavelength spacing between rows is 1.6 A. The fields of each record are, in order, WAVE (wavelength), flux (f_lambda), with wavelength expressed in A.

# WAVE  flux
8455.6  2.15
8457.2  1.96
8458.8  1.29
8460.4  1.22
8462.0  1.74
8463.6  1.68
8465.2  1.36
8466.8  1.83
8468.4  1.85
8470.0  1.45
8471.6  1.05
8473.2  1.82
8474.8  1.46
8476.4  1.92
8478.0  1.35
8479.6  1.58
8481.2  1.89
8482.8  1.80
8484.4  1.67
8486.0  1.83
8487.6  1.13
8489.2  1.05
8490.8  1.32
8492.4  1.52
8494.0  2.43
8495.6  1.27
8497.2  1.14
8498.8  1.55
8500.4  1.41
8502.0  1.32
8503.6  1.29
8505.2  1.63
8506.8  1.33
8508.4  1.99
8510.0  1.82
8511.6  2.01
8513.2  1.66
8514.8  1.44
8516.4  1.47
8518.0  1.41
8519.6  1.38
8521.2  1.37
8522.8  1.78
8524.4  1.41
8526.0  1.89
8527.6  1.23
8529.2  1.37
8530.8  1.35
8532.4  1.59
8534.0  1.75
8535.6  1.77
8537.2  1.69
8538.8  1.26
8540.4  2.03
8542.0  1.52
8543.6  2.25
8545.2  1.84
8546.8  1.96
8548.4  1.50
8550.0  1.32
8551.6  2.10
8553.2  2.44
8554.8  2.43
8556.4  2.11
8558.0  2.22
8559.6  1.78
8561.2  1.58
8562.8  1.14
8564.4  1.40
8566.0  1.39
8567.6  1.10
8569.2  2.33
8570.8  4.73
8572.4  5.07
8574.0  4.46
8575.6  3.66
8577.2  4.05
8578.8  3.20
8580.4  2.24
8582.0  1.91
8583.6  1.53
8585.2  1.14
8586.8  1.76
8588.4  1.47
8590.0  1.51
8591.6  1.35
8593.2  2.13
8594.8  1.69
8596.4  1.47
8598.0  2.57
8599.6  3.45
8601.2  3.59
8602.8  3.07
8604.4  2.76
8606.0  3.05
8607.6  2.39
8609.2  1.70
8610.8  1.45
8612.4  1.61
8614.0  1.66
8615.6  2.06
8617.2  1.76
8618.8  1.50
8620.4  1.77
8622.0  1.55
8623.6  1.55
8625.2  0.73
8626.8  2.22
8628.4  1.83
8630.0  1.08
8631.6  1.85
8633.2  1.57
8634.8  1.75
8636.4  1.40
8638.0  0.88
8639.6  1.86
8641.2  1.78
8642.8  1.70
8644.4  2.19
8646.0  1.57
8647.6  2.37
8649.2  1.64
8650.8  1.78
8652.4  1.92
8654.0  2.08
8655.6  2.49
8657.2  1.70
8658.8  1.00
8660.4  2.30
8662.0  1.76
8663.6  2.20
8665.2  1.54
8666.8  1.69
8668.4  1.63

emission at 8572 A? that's H-alpha 6563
